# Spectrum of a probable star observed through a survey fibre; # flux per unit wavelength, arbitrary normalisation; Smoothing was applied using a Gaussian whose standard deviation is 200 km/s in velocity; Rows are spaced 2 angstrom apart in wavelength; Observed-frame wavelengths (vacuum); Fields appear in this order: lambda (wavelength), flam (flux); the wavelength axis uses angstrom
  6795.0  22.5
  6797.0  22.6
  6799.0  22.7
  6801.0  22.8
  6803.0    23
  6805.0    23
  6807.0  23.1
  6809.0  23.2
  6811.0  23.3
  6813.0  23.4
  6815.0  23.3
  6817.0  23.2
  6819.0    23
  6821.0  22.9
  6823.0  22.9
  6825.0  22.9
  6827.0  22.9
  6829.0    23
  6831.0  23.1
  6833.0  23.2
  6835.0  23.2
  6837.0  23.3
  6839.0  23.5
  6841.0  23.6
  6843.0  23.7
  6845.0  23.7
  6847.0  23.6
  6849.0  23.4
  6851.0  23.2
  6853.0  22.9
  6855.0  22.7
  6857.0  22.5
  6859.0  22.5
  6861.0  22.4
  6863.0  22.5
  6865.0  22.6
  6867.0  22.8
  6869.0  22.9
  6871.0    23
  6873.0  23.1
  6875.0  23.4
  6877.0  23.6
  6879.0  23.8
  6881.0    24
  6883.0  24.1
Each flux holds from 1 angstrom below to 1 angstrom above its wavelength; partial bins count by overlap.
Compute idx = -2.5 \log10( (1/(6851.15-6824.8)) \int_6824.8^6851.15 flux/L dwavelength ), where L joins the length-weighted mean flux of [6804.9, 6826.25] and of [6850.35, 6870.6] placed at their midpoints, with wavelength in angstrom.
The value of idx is -0.020 mag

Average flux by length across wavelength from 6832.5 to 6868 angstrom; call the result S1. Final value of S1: 23.1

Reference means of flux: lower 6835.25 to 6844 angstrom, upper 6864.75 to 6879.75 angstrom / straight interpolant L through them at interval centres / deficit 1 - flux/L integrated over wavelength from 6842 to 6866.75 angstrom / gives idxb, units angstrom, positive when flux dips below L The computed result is 0.4 angstrom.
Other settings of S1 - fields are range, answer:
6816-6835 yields 23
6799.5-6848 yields 23.2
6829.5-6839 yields 23.2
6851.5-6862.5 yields 22.6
